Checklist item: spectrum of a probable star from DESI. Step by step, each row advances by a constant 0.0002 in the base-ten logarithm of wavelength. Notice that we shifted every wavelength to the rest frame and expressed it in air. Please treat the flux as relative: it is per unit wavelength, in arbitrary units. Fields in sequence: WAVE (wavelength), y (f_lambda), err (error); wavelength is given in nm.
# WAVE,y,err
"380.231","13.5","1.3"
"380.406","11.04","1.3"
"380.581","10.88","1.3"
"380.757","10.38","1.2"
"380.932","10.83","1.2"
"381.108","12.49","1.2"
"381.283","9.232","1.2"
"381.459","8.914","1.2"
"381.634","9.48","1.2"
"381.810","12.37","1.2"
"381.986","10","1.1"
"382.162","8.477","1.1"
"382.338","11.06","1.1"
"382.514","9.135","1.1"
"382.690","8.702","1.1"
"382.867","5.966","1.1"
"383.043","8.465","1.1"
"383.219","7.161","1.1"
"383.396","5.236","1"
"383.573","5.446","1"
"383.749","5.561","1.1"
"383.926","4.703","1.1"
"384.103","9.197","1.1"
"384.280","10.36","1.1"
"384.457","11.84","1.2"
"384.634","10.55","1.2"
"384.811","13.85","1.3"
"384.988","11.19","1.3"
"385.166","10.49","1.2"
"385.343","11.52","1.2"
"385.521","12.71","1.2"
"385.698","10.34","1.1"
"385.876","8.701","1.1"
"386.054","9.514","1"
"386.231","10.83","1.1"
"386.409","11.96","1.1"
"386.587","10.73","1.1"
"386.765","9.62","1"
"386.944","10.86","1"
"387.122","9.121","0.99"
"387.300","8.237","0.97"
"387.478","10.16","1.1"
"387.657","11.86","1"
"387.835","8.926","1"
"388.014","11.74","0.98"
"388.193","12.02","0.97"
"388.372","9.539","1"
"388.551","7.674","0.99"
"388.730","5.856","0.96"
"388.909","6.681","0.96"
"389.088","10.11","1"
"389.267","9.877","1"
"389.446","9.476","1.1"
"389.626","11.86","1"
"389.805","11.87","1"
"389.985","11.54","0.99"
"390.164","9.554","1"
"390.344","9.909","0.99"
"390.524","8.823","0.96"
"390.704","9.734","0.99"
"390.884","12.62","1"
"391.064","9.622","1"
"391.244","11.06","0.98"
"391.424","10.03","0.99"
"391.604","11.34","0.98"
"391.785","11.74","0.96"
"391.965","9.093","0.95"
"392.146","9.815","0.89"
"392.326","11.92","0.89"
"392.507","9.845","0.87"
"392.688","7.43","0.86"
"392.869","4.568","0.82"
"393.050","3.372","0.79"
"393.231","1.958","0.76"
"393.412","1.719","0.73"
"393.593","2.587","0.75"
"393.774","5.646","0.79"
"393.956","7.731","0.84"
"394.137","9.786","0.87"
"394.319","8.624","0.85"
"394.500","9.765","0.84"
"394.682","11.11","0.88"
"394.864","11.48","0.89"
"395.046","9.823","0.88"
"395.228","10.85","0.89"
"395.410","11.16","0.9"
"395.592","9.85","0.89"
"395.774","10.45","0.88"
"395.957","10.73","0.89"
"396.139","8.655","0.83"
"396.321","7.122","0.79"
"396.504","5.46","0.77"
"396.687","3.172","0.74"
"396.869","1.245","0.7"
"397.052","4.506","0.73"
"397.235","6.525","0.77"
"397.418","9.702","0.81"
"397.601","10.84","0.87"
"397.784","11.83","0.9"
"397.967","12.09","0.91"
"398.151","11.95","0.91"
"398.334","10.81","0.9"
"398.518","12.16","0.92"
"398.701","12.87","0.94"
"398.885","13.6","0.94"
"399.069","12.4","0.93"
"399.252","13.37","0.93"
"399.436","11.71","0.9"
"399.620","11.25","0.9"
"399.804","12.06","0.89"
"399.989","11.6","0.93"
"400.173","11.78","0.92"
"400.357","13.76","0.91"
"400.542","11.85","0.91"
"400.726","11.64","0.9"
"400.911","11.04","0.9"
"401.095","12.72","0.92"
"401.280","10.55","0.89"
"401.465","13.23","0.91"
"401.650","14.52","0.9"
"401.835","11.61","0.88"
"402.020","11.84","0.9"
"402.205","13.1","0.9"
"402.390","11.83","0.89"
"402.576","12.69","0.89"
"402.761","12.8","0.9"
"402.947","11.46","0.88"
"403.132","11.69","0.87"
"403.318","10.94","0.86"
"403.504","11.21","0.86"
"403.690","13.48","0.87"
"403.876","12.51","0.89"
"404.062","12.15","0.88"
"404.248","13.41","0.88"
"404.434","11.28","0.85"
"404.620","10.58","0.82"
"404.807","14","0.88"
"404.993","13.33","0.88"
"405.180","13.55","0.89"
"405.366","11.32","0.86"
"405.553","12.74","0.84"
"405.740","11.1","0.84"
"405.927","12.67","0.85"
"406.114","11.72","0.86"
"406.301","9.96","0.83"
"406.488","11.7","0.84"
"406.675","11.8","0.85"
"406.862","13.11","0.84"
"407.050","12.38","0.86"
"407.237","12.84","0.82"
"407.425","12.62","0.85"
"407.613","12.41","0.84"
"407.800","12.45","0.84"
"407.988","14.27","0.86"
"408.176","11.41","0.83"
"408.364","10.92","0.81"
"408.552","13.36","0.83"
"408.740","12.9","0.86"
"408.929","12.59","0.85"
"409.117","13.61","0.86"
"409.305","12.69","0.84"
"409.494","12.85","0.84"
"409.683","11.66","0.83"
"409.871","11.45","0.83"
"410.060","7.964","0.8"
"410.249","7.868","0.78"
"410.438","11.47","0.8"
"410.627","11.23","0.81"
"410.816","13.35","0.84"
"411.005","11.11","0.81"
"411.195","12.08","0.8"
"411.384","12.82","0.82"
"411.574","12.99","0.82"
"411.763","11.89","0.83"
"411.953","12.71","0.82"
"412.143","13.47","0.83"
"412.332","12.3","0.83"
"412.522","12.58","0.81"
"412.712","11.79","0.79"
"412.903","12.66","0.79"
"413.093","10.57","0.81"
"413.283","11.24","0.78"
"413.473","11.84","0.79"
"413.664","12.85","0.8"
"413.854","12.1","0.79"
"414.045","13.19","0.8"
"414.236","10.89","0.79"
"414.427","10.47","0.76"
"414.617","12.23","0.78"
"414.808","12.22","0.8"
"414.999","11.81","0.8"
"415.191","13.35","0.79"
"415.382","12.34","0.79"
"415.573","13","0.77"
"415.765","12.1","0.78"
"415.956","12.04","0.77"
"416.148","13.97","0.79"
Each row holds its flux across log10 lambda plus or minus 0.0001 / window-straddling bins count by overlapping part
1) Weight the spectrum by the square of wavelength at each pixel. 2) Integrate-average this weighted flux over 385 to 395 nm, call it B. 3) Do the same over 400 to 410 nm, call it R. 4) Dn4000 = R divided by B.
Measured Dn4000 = 1.41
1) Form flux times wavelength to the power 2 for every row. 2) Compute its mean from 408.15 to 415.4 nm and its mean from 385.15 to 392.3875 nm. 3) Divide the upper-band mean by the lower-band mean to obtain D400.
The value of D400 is 1.32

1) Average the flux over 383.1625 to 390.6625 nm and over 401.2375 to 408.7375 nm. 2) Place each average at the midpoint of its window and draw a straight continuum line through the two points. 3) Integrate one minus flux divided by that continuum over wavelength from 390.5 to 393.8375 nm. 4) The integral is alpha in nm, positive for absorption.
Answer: 0.758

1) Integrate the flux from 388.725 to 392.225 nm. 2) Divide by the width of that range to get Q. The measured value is 10.1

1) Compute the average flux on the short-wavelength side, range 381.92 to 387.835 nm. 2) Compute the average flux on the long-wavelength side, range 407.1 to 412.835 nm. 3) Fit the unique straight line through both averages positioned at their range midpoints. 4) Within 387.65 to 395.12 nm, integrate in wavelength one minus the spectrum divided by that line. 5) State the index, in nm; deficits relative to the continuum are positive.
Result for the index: 0.84 nm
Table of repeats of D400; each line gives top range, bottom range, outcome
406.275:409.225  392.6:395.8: 1.75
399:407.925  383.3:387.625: 1.38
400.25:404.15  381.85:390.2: 1.38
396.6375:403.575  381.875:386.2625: 1.32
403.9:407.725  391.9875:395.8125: 1.61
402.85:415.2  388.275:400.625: 1.37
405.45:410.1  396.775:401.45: 1.15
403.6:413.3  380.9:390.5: 1.40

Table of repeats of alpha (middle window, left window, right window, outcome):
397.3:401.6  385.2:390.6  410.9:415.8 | -0.358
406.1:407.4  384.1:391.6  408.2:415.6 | -0.038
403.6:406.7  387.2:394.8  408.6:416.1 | -0.341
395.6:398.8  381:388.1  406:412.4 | 0.599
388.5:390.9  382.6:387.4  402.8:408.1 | 0.099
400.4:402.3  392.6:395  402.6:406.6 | -0.327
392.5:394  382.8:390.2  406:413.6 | 0.826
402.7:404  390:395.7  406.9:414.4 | -0.151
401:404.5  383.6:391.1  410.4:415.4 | -0.306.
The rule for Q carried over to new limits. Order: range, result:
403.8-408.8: 12.3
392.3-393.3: 6.26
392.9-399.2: 8.58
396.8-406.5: 11.7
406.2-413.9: 12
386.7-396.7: 9.06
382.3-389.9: 9.55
